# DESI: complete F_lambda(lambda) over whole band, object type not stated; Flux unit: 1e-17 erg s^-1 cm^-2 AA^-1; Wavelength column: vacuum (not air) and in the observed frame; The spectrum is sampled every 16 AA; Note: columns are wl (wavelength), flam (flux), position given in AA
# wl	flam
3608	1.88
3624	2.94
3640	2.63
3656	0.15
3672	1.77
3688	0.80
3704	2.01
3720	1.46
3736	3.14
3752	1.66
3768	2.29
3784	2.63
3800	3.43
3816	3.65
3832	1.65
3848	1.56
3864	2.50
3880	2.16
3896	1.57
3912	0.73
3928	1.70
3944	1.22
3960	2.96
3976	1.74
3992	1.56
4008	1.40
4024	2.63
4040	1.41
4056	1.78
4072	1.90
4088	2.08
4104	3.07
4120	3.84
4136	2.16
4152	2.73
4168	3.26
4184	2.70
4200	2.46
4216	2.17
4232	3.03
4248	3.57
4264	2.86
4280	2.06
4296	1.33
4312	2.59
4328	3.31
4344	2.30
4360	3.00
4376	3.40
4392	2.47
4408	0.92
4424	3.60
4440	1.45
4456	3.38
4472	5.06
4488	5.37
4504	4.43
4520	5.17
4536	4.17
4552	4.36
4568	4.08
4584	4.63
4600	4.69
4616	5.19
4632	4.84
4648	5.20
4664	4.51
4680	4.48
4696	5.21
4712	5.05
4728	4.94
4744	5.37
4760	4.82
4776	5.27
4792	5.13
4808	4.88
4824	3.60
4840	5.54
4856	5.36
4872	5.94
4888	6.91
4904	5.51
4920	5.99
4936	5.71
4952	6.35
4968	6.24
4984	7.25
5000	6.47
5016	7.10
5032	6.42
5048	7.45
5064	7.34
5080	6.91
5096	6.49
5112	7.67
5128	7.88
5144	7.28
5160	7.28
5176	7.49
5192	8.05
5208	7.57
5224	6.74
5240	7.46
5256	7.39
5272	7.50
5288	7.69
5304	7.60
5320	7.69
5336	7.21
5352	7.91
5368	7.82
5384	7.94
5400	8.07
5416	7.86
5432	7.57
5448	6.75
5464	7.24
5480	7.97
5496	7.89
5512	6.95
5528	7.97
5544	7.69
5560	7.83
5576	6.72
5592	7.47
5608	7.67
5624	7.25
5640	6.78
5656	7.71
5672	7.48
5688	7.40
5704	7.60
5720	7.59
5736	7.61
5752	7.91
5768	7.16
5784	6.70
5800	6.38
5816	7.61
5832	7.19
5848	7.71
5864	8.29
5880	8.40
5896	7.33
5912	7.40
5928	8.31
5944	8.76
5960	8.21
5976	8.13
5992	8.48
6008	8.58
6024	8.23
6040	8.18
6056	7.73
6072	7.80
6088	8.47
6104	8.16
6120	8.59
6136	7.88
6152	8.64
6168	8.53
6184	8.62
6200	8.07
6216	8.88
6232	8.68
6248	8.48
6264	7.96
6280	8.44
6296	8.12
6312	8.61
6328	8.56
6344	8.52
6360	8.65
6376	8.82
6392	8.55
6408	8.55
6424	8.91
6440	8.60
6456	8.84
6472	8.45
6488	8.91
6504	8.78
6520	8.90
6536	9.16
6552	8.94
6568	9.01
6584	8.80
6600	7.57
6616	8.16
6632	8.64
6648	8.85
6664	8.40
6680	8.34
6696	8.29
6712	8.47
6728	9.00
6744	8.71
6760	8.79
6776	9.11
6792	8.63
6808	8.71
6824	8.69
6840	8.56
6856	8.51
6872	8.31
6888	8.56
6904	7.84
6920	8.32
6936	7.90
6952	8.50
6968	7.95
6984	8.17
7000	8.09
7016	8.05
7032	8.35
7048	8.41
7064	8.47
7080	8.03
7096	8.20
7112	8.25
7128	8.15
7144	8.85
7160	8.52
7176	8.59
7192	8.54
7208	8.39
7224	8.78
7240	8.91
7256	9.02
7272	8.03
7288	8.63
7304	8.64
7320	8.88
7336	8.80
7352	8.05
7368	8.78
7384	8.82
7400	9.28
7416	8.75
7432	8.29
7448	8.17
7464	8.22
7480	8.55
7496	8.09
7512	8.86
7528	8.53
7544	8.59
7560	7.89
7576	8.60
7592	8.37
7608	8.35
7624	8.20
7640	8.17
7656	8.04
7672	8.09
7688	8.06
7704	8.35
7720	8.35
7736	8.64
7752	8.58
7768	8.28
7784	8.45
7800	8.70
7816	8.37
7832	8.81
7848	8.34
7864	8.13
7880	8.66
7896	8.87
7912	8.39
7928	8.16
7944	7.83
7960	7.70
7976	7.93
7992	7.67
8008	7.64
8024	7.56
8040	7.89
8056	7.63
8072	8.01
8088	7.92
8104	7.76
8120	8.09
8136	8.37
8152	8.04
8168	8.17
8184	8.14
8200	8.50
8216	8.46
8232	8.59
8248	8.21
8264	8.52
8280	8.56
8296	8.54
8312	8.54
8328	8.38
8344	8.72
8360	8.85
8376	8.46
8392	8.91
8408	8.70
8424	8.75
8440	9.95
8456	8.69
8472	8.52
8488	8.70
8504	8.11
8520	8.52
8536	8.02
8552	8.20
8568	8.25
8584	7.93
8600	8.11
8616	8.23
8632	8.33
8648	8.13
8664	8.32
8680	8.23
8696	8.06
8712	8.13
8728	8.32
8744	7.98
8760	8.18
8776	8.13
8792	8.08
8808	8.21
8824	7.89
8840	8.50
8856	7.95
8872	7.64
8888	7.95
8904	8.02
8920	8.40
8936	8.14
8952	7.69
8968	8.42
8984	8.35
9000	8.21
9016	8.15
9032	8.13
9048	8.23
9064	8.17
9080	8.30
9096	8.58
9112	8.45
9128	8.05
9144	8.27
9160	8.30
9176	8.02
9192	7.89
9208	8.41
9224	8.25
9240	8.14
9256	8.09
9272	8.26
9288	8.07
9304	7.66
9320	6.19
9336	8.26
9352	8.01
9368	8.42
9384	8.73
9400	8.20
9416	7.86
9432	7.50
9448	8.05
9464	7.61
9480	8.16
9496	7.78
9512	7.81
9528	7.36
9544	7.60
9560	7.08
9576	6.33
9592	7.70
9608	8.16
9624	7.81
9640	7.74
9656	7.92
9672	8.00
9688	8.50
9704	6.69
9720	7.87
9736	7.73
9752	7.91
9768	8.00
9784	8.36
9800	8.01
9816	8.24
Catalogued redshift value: 0.120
